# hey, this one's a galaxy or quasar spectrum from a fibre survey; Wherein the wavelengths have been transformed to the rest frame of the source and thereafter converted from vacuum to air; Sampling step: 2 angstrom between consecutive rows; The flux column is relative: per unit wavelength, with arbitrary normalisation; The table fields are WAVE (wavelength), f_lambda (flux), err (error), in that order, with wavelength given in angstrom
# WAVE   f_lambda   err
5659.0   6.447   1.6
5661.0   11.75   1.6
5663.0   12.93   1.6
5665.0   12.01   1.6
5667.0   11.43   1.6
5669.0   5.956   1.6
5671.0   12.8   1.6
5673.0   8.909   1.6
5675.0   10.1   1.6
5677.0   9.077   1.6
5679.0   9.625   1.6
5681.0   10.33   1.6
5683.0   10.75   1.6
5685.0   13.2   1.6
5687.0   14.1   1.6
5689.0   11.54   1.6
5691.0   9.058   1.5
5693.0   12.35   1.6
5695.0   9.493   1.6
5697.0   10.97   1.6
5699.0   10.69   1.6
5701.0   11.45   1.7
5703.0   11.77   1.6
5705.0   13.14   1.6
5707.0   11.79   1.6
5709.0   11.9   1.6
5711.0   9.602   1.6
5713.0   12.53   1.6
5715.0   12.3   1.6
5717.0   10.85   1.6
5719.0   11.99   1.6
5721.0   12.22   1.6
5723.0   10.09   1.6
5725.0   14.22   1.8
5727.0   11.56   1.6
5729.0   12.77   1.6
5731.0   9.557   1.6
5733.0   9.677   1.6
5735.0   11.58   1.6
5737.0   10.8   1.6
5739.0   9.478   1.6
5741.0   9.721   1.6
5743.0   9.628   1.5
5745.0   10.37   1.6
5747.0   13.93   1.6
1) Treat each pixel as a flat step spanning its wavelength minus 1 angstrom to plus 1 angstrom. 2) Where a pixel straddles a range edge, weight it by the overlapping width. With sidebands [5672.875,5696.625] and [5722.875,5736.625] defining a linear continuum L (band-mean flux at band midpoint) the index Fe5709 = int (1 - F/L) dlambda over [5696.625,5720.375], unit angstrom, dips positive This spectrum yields -1.1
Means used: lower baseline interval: 10.8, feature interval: 11.6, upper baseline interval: 11.4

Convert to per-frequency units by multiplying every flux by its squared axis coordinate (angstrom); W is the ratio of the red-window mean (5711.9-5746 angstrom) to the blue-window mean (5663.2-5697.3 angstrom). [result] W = 1.05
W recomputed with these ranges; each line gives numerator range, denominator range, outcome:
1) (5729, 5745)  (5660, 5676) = 0.98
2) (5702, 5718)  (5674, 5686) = 1.13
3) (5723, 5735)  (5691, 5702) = 1.07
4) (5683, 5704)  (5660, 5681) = 1.10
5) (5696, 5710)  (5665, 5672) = 1.14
